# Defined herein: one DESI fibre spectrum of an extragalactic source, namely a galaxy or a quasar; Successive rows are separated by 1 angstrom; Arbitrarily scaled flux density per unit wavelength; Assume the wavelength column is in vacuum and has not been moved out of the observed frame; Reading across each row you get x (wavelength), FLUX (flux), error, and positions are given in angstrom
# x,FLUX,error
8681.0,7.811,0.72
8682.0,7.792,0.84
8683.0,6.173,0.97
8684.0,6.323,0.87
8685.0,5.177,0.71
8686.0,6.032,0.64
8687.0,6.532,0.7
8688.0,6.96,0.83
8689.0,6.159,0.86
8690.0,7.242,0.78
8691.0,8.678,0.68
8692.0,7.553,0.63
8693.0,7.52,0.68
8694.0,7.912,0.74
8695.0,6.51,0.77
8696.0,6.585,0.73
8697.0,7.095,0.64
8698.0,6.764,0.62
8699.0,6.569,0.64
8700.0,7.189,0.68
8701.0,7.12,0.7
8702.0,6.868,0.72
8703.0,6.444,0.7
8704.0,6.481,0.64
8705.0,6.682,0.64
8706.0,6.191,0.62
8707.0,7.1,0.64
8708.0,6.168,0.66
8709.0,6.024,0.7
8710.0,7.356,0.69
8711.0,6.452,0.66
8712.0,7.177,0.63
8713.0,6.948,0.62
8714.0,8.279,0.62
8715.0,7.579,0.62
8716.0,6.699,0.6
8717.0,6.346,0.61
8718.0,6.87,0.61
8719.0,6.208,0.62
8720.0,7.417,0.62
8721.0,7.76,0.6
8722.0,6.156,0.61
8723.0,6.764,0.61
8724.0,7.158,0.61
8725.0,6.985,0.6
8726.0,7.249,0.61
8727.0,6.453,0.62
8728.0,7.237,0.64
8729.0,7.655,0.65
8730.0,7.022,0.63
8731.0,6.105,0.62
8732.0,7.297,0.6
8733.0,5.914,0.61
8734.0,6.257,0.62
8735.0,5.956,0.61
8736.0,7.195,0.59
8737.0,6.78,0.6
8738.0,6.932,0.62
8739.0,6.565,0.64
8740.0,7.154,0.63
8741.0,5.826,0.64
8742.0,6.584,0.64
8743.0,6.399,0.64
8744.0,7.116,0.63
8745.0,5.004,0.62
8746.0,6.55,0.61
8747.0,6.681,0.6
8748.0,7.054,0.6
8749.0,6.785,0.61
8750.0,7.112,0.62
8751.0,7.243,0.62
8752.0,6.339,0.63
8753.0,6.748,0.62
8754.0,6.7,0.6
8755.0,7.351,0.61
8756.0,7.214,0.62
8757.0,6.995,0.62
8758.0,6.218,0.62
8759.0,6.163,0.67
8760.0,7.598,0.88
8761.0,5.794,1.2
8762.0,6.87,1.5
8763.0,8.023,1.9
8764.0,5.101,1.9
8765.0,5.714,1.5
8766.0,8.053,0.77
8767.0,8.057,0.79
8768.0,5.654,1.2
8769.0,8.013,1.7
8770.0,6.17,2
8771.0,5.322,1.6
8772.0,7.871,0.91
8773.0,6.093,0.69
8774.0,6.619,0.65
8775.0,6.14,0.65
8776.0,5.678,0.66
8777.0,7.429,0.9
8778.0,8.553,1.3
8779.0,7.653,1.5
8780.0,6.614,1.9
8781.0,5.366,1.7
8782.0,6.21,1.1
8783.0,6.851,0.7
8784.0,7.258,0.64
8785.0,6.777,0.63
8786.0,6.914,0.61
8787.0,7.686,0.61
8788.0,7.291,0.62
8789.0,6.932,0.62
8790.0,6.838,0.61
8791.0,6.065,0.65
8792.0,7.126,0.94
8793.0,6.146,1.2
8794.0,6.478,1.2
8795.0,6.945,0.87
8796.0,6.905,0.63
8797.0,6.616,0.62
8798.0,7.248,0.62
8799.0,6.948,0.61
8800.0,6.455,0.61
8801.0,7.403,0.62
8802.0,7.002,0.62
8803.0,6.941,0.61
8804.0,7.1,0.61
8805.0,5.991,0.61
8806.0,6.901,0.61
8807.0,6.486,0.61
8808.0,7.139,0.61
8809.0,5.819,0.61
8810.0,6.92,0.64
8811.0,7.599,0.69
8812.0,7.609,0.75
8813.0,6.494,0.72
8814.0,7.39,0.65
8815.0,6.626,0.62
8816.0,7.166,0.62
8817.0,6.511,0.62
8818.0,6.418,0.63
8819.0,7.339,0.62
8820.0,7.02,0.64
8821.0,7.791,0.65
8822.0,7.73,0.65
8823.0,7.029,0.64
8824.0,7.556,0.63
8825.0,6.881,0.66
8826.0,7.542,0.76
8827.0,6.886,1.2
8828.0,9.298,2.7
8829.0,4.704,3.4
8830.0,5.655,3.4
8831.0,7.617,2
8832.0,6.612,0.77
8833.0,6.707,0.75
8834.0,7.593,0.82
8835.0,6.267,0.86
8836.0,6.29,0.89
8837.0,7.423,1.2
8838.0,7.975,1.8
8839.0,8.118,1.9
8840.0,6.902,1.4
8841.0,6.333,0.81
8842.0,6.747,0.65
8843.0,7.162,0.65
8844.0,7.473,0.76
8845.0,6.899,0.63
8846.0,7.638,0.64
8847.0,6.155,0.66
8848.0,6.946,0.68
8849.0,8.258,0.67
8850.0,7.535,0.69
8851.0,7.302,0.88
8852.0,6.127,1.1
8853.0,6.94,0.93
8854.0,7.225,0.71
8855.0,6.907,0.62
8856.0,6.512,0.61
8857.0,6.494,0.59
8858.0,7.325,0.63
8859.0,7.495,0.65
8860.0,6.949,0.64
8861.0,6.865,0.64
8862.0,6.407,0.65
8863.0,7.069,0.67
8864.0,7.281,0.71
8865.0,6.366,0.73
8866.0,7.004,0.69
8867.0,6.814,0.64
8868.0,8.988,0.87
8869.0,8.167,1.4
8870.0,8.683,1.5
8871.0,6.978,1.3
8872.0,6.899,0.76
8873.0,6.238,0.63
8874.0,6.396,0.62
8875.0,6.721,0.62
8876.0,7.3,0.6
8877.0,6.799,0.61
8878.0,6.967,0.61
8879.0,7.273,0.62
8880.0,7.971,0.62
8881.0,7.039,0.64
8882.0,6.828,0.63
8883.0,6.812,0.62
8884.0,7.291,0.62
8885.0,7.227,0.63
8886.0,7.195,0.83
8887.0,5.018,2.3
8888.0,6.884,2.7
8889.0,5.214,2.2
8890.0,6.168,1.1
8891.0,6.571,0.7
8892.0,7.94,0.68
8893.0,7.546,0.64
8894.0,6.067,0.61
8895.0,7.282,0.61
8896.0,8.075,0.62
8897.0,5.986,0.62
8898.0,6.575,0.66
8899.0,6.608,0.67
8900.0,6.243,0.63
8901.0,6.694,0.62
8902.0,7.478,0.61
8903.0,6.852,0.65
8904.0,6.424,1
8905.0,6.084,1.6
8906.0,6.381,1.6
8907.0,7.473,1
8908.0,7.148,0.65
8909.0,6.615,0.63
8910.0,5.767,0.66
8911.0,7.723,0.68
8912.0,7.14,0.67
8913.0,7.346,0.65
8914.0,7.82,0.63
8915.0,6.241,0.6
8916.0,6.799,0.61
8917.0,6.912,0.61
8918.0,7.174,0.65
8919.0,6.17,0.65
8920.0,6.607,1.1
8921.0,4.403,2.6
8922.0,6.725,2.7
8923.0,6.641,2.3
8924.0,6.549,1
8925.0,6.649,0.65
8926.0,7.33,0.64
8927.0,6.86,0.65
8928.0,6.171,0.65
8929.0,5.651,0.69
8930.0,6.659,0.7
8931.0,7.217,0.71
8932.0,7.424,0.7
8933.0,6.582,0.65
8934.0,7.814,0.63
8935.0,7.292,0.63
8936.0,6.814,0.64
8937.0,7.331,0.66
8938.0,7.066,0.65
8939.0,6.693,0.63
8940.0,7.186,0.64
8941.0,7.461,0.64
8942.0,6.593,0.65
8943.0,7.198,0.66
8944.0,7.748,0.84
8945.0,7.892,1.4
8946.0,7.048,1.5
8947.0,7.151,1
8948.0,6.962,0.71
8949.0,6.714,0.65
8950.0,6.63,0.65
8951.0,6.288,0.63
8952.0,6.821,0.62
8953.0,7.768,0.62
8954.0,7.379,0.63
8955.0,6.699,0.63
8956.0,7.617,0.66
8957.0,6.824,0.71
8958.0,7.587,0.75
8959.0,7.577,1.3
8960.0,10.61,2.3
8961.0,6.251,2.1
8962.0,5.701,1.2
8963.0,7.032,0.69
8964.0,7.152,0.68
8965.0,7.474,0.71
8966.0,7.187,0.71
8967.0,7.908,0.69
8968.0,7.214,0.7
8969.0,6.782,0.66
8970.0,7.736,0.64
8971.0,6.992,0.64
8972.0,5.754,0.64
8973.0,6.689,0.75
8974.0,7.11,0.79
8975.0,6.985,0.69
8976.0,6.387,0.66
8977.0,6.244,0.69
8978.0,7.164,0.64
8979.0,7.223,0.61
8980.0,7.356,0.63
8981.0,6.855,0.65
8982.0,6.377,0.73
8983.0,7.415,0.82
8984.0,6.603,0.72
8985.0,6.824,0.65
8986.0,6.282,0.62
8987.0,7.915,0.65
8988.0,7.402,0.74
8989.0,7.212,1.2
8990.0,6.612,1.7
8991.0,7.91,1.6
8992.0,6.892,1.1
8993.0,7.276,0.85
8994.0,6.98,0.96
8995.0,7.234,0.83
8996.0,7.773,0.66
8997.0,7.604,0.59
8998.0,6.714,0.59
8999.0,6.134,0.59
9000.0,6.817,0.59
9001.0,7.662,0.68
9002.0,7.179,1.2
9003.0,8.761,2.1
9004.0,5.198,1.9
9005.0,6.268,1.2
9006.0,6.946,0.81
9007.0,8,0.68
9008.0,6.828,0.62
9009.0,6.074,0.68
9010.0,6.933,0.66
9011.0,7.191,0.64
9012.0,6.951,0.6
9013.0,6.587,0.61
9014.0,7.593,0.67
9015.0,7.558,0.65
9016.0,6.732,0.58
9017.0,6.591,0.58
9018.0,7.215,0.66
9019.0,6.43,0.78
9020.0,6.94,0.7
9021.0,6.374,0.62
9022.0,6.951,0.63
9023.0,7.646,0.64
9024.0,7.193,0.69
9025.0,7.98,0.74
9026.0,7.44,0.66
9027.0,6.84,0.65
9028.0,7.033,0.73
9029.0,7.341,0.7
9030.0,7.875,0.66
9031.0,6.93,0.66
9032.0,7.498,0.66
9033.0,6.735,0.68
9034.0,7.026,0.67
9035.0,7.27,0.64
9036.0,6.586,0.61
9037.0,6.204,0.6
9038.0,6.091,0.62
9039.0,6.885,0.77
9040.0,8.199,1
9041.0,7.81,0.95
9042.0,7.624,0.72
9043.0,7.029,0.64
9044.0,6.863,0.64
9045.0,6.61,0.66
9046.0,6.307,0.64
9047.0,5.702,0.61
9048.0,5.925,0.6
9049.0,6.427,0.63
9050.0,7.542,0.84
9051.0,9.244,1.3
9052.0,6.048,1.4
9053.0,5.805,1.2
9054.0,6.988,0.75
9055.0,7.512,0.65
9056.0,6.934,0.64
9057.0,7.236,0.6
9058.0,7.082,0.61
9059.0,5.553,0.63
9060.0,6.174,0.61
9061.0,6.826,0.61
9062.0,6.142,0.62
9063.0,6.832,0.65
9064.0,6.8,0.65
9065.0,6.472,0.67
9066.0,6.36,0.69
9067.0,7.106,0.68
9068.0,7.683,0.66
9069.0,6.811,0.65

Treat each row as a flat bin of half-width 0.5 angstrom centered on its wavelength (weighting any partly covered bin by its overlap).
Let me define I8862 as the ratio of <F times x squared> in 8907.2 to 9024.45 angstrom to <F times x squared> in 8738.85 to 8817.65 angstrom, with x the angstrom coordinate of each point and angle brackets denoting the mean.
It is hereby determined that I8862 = 1.08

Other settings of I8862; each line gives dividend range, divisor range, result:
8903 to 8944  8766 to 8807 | 1.03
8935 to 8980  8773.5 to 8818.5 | 1.08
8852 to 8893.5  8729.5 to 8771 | 1.08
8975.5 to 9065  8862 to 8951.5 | 1.04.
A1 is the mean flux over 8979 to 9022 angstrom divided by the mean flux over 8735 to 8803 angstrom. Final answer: 1.04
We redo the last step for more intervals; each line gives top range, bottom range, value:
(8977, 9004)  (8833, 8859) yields 1.01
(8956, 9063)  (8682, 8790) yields 1.03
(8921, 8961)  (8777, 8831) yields 1.02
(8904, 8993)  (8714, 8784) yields 1.03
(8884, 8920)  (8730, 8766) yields 1.02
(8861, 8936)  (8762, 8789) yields 1.01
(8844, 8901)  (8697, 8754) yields 1.03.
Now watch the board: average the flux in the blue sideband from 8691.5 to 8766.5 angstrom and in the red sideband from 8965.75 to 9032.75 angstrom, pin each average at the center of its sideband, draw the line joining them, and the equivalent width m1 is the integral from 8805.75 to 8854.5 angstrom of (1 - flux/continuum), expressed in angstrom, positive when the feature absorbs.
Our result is -1.0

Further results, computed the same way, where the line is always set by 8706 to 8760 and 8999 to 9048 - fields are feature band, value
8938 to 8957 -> -0.4 angstrom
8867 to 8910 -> -0.1 angstrom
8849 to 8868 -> -0.4 angstrom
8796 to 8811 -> 0.0 angstrom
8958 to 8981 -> -0.6 angstrom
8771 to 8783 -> 0.2 angstrom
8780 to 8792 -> 0.1 angstrom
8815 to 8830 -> -0.5 angstrom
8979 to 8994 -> -0.2 angstrom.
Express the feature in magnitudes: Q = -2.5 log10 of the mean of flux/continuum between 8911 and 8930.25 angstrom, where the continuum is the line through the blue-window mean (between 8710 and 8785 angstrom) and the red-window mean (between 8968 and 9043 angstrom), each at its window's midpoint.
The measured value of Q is 0.05 mag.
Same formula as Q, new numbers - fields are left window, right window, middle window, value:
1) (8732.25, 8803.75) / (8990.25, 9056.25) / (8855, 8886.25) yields -0.04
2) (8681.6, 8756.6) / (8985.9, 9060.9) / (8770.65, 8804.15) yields 0.01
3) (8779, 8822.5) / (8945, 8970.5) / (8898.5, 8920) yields 0.05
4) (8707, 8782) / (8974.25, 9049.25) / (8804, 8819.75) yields 0.00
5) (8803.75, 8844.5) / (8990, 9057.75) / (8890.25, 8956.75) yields 0.02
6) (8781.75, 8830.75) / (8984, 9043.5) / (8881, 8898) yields 0.04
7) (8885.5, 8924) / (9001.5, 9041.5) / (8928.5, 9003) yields -0.03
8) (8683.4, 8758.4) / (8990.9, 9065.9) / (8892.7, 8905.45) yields 0.02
